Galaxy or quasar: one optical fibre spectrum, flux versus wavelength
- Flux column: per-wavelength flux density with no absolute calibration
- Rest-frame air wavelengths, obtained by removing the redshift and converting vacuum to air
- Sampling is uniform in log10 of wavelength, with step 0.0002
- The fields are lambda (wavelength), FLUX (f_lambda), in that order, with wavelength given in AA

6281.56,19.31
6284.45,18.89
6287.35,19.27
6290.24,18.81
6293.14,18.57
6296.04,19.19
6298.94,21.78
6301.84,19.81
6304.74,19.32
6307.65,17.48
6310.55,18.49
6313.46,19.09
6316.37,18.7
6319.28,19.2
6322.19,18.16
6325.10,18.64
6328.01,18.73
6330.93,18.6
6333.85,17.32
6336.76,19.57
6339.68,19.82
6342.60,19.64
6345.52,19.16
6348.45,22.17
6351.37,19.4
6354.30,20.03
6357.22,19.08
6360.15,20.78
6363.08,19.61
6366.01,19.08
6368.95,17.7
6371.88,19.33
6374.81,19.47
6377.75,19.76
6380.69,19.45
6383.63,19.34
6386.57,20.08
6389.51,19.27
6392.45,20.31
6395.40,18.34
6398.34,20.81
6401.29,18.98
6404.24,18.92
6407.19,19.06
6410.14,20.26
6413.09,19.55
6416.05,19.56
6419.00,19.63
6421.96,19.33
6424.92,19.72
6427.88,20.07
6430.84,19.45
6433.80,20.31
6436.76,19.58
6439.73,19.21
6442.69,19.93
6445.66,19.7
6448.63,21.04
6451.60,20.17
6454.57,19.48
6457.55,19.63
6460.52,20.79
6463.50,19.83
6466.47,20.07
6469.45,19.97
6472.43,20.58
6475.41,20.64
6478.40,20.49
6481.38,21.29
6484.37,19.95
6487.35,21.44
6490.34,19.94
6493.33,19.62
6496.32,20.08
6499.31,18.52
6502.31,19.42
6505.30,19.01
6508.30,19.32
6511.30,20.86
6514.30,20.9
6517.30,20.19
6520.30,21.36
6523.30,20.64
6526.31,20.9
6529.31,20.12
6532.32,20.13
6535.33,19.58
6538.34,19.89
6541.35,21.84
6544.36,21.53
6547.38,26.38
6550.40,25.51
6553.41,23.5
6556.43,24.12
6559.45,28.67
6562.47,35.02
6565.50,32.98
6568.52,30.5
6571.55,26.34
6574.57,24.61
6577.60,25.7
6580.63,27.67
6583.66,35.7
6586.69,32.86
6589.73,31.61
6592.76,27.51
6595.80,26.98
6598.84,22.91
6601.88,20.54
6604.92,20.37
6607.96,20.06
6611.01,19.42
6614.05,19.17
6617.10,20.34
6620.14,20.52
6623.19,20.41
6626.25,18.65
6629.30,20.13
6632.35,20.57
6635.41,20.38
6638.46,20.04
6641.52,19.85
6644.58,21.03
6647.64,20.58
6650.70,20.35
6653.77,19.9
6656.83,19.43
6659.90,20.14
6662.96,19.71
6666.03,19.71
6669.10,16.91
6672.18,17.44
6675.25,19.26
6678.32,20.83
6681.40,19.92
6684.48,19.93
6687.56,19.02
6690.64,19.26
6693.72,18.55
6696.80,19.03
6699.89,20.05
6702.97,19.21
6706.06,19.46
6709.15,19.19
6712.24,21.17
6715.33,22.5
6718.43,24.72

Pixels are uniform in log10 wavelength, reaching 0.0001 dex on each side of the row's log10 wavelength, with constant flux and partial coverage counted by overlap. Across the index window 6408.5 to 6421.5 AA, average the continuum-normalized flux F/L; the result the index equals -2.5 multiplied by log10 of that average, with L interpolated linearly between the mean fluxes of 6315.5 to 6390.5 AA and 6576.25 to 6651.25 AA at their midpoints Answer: 0.03 mag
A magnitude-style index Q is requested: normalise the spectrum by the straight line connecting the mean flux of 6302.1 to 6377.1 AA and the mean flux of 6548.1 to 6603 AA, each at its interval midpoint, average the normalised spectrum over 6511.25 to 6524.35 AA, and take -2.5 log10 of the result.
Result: 0.23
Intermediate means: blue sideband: 19.2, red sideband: 28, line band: 20.8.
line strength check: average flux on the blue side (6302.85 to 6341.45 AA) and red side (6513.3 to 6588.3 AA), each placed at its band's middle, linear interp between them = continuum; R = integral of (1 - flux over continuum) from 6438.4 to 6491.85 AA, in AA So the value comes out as 5.8 AA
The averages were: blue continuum 18.7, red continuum 25.1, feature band 20.2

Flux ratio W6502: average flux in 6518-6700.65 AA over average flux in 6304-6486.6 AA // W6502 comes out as 1.15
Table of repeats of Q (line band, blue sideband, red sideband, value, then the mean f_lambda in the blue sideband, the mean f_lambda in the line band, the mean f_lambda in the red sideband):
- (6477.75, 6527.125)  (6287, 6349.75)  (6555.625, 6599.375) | 0.28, 19.2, 20.2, 29.1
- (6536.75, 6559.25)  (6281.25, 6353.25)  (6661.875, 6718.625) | -0.21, 19.2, 23.6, 19.7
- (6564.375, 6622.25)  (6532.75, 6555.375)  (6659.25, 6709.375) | -0.19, 22.5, 25.5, 19.3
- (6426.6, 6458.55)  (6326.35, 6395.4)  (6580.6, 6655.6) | 0.03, 19.4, 19.9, 22.6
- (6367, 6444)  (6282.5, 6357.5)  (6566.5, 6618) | 0.09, 19.2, 19.5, 25.6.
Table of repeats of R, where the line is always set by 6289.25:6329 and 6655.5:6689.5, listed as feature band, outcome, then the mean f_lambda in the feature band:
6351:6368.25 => -0.5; 19.6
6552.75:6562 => -3.6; 26.7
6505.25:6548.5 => -3.8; 20.9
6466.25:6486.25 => -1.4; 20.5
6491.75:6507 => -0.1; 19.3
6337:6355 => -0.9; 20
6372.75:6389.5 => -0.5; 19.6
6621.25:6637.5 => -0.7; 20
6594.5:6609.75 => -2.2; 22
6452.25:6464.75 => -0.5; 19.9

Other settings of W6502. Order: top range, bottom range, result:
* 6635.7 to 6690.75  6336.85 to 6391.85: 1.00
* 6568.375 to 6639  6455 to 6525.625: 1.18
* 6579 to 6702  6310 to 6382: 1.11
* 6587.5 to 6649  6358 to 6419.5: 1.11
